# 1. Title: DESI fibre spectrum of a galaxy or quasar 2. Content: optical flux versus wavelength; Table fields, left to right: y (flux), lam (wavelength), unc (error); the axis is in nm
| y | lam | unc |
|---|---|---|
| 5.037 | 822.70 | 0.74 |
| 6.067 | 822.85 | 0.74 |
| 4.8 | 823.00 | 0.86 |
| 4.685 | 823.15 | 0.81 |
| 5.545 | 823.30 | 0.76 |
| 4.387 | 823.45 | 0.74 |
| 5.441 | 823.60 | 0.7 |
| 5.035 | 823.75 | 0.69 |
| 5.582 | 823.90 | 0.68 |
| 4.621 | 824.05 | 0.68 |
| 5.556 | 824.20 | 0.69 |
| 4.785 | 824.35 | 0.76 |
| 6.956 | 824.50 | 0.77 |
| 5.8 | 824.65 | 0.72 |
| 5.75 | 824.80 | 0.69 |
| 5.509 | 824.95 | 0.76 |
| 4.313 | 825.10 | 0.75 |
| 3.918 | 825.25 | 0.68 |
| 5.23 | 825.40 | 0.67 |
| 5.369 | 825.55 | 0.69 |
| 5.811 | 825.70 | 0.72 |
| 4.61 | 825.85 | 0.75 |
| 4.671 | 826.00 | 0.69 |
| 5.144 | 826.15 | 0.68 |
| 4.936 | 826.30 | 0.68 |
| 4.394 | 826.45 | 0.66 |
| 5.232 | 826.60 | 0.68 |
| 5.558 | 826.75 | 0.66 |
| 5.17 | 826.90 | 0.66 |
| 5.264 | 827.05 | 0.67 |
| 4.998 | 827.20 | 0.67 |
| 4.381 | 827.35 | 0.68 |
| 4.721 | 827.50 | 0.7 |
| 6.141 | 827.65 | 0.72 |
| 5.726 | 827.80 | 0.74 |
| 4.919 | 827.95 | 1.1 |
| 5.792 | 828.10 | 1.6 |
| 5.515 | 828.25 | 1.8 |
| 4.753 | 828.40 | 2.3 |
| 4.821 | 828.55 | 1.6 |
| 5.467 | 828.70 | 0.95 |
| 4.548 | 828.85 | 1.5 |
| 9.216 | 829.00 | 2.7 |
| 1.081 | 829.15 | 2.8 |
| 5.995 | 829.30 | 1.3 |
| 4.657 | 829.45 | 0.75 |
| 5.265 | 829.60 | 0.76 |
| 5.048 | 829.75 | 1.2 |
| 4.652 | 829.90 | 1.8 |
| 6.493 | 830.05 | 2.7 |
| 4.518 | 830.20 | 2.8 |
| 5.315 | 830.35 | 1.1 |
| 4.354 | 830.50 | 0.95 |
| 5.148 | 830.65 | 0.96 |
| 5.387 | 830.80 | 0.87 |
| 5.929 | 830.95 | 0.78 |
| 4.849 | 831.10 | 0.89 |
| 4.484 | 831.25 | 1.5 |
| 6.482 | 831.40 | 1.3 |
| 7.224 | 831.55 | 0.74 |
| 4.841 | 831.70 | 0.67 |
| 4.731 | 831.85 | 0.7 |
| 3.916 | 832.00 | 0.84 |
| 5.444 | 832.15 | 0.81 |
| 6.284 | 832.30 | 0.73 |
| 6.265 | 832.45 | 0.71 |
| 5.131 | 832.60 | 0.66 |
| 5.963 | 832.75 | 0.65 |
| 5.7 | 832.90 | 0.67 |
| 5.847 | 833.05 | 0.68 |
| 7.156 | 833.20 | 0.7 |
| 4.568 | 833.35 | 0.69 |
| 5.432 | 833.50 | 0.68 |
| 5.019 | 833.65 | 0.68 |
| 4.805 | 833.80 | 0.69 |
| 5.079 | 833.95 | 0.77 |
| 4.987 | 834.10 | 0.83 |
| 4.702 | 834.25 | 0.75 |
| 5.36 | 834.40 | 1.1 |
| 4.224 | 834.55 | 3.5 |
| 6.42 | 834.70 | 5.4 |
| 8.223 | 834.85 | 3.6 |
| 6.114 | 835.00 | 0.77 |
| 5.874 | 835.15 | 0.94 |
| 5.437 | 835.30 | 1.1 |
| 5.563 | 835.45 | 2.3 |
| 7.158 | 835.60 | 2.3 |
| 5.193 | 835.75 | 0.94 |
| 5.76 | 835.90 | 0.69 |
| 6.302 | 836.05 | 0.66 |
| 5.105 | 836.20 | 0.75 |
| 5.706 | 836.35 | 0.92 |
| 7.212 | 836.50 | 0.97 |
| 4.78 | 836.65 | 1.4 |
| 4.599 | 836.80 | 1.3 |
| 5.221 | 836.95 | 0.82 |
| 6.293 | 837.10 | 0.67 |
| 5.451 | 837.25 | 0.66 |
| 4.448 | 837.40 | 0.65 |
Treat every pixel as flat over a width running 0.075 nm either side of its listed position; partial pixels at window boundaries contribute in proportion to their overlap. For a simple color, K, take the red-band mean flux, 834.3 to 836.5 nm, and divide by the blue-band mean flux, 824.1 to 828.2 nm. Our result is 1.1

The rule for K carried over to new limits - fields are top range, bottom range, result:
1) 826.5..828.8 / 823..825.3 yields 1.00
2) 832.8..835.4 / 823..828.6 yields 1.08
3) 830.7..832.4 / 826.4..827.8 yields 1.05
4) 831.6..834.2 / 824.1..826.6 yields 1.04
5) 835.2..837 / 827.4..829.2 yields 1.08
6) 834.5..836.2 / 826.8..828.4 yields 1.15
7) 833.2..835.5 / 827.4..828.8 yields 1.04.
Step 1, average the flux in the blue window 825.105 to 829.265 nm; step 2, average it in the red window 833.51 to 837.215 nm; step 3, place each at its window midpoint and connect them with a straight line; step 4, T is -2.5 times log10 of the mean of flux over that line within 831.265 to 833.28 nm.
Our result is -0.06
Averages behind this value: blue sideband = 5.08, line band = 5.73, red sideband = 5.63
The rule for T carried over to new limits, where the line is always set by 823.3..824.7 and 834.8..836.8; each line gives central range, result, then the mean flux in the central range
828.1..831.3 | 0.10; 5.14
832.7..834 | 0.06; 5.51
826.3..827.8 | 0.08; 5.12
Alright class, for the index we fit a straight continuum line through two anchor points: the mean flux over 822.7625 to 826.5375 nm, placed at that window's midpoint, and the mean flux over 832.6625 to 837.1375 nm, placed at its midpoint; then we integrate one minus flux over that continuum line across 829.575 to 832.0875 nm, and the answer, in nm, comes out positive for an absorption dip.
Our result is 0.11 nm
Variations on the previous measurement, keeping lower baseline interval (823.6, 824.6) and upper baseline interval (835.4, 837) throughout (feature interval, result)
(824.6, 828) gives 0.23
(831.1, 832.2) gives 0.06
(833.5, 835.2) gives 0.04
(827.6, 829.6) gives 0.10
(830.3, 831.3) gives 0.09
